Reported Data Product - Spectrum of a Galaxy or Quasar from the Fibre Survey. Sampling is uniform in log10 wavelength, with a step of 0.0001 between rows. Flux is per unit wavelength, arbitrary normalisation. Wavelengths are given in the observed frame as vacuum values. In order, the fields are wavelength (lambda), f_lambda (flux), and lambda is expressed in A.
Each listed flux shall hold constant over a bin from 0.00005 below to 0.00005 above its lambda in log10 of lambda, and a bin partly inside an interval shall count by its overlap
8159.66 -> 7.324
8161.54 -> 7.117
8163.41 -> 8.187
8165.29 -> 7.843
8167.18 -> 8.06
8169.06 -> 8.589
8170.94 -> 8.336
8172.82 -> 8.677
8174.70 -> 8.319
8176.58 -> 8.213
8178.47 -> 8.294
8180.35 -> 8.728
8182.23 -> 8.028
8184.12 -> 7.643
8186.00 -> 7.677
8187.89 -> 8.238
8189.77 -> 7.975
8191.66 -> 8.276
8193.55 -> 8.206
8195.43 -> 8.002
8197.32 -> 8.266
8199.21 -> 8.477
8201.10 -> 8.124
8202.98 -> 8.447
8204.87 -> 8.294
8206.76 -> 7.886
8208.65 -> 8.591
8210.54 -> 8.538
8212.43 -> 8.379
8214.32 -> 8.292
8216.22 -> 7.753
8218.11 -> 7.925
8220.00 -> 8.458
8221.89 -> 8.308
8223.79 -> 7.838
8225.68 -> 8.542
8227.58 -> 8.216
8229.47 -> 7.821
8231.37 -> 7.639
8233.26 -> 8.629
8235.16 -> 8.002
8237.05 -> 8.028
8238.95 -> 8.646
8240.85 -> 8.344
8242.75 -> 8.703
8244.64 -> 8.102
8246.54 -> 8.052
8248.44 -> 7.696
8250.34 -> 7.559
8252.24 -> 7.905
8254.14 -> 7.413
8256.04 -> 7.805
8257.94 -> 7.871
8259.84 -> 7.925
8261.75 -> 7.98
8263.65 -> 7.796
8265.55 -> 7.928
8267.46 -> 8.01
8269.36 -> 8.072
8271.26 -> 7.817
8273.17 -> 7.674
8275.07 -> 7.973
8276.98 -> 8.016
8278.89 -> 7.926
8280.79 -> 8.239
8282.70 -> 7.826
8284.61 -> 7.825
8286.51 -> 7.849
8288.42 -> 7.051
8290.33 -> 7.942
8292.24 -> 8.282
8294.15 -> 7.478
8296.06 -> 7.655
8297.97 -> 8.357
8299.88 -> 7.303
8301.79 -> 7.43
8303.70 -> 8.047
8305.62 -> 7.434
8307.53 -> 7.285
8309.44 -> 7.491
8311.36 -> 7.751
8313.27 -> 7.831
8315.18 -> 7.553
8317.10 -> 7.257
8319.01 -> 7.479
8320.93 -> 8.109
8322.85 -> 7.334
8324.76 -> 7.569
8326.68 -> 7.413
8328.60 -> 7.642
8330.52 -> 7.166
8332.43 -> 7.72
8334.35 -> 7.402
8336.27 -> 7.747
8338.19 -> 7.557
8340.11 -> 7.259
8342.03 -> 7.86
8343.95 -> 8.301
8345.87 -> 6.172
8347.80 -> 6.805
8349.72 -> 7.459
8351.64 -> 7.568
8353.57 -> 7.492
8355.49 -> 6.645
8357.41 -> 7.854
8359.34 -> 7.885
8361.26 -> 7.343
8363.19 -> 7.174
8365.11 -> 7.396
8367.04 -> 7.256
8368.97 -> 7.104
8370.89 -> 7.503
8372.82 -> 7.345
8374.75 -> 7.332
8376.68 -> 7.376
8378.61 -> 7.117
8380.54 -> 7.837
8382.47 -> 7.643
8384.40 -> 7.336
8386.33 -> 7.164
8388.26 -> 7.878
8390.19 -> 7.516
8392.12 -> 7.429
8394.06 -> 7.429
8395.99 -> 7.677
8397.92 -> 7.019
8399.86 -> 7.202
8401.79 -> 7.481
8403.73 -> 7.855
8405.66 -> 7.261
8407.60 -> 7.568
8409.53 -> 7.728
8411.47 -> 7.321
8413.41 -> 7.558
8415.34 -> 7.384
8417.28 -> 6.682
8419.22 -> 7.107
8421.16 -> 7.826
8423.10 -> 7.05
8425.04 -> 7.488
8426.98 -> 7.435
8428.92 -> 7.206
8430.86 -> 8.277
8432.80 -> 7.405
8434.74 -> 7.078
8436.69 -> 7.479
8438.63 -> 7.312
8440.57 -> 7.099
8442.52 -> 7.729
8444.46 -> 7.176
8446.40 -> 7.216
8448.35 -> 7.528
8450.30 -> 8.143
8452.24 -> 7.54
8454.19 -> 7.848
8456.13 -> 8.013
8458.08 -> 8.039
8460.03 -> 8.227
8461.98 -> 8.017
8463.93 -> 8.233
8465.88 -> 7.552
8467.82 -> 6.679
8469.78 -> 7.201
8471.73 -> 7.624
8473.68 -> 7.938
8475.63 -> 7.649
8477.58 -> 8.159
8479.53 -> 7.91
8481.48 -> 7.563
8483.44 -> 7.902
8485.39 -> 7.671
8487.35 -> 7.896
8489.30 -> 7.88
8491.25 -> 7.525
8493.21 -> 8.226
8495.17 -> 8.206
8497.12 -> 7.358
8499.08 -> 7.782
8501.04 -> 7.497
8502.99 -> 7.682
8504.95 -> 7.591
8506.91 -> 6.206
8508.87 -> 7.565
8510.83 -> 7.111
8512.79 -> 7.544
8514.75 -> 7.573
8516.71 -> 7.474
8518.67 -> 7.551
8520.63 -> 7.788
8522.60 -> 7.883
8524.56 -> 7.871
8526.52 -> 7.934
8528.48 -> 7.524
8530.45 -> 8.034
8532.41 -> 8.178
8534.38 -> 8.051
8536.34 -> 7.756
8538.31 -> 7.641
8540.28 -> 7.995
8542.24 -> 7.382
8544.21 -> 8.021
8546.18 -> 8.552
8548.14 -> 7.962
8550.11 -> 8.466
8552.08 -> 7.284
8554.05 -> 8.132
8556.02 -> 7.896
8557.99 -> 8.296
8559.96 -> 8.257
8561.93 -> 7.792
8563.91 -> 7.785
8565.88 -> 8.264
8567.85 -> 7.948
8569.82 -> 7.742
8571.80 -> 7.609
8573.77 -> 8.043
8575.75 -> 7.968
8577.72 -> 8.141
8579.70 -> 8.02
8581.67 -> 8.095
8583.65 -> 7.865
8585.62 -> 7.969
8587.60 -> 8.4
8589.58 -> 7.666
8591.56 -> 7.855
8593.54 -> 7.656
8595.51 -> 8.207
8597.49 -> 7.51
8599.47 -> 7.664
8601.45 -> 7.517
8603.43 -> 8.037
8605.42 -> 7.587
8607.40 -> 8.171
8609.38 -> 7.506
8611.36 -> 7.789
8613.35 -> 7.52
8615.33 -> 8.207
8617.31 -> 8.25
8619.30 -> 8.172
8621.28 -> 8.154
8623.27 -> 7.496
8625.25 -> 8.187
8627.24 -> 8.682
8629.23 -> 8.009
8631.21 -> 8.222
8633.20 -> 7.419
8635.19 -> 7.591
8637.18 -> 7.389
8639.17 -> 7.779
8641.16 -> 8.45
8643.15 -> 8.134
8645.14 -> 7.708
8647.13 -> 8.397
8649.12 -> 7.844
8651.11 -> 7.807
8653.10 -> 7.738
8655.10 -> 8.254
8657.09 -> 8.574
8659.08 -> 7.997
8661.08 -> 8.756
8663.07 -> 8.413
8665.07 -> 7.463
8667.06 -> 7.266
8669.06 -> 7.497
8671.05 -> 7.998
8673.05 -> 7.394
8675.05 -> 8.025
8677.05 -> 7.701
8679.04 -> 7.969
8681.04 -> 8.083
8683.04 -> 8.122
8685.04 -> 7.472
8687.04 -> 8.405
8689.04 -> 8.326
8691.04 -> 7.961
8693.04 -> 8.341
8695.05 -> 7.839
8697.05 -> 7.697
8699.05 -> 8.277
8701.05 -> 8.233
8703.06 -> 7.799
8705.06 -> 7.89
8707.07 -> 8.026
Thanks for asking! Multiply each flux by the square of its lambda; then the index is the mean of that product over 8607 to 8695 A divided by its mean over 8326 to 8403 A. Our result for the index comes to 1.1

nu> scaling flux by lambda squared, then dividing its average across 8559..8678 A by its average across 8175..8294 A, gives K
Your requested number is 1.08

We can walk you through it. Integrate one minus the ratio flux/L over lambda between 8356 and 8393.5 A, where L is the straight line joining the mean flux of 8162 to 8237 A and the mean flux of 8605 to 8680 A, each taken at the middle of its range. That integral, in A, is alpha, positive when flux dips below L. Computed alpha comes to 3.0 A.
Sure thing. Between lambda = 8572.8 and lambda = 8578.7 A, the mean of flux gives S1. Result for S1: 8.05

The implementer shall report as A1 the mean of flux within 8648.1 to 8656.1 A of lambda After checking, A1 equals 7.91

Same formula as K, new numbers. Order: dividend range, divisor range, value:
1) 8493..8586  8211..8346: 1.06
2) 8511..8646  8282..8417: 1.11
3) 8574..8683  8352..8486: 1.11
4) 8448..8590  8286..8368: 1.09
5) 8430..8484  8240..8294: 1.01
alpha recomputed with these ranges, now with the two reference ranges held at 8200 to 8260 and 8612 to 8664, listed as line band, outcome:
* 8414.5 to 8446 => 2.83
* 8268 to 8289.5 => 0.70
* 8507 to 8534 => 1.38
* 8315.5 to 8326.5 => 0.76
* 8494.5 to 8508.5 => 1.05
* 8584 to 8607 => 0.62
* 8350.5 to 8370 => 1.74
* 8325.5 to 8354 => 2.33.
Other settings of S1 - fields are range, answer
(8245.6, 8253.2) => 7.8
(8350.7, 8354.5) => 7.52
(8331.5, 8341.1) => 7.54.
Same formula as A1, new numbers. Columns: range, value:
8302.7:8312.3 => 7.6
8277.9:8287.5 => 7.93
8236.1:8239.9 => 8.34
